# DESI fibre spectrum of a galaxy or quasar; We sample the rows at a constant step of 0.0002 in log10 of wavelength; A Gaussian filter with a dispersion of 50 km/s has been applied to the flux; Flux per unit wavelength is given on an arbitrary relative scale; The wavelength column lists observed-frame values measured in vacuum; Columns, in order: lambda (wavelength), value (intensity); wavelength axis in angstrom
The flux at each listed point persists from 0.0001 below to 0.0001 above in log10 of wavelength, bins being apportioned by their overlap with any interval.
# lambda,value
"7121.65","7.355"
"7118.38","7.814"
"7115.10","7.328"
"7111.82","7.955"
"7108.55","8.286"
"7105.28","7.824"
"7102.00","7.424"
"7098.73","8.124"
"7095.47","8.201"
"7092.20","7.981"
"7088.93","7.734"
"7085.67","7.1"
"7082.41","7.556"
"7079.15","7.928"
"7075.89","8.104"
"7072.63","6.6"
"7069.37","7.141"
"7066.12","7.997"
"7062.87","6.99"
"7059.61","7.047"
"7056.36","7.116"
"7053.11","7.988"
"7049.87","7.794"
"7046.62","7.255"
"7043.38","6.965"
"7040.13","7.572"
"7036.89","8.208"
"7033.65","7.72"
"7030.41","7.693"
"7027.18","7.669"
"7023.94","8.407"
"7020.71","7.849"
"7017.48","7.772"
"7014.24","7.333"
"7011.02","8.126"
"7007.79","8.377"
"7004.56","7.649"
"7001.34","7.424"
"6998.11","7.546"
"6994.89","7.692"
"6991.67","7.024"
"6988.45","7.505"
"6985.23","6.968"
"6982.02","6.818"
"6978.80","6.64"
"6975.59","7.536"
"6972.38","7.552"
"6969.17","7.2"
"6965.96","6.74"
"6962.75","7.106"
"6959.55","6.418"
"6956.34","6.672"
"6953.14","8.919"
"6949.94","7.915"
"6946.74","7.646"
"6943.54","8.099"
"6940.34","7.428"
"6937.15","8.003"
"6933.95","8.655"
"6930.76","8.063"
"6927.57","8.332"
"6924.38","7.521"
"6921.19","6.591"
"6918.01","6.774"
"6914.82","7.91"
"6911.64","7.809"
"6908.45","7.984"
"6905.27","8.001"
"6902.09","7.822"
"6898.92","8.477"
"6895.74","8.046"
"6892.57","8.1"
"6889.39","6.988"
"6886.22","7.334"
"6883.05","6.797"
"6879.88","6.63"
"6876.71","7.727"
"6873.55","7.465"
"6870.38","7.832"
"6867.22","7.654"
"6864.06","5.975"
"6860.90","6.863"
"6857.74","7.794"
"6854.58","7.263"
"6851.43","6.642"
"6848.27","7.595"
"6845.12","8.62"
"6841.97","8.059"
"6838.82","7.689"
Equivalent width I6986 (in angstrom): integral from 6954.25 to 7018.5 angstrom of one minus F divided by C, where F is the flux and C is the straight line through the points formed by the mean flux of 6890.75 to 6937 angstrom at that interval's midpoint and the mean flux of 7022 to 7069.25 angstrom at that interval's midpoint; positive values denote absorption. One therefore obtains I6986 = 3.3 angstrom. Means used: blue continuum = 7.86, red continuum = 7.59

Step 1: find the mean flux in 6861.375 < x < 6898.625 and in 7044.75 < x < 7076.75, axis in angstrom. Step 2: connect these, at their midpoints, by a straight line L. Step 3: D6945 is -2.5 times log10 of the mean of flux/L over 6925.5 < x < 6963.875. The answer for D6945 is -0.060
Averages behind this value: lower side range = 7.35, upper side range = 7.38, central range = 7.78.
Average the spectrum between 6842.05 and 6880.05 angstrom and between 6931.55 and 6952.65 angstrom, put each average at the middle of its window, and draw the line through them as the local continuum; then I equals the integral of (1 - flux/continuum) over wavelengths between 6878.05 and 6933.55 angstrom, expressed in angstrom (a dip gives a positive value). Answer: 0.82 angstrom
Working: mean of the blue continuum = 7.39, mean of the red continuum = 8.01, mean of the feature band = 7.62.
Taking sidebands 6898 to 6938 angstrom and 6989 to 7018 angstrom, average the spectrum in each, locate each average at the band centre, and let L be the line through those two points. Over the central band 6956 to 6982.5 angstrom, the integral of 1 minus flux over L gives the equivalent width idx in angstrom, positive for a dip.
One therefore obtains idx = 2.5 angstrom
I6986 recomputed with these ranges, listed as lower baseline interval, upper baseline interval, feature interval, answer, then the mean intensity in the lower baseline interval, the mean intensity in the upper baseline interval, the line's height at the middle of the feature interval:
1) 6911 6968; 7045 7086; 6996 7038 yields -1.8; 7.58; 7.44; 7.5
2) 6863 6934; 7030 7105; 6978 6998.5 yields 1.1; 7.58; 7.58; 7.58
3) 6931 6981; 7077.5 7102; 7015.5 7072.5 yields 0.9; 7.51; 7.78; 7.69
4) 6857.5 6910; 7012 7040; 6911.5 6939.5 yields -0.5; 7.49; 7.83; 7.59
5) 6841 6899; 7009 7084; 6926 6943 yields -1.4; 7.43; 7.61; 7.5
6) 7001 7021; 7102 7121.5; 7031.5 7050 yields 0.5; 7.81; 7.77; 7.8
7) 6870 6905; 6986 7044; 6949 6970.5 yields 1.1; 7.57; 7.7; 7.64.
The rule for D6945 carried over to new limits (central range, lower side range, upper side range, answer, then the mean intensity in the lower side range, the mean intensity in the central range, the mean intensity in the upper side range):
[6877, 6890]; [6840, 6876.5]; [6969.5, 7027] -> 0.07 mag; 7.45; 7.01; 7.54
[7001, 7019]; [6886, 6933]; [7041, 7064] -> -0.05 mag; 7.74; 7.81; 7.32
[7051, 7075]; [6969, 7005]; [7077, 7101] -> 0.05 mag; 7.29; 7.3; 7.8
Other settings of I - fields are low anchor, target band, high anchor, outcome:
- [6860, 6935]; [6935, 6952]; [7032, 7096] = -0.7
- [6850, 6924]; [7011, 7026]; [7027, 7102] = -0.7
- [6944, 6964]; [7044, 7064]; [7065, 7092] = 0.5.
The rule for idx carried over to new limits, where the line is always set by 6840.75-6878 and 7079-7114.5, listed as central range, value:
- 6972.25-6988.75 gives 1.1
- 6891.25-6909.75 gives -1.4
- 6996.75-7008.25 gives 0.0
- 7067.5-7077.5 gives 0.6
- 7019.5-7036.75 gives -0.4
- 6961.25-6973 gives 0.8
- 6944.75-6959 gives -0.2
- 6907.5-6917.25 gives -0.3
